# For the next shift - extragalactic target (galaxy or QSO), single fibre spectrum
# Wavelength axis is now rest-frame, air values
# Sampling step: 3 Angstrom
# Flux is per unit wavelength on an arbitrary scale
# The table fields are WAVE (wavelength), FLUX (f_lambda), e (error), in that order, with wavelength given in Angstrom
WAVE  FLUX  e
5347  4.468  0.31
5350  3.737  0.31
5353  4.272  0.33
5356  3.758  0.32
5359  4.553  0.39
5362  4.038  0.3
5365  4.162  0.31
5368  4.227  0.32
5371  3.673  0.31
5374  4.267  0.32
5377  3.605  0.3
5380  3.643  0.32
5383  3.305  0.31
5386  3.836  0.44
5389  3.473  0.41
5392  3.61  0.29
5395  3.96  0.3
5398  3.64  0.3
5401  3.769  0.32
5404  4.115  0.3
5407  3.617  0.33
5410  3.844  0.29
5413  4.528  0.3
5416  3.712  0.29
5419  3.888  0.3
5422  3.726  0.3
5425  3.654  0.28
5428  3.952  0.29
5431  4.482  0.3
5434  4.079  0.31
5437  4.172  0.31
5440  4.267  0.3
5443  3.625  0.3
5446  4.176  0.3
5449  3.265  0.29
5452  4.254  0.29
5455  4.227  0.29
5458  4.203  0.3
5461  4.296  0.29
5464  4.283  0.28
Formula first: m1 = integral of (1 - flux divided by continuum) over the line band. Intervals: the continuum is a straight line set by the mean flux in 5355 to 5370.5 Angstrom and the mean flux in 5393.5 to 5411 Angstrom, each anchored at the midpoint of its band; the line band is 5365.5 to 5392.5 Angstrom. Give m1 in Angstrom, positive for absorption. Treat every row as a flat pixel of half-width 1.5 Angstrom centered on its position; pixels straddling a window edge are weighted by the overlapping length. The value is 1.67 Angstrom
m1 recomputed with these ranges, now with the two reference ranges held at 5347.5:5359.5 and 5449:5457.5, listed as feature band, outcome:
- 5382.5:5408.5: 2.2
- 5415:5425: 0.8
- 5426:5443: -0.2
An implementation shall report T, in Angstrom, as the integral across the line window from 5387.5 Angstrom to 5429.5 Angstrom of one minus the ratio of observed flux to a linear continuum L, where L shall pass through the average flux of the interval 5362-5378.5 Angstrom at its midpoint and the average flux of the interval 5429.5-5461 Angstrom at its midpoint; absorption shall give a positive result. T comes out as 2.3 Angstrom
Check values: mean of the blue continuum 3.99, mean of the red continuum 4.09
